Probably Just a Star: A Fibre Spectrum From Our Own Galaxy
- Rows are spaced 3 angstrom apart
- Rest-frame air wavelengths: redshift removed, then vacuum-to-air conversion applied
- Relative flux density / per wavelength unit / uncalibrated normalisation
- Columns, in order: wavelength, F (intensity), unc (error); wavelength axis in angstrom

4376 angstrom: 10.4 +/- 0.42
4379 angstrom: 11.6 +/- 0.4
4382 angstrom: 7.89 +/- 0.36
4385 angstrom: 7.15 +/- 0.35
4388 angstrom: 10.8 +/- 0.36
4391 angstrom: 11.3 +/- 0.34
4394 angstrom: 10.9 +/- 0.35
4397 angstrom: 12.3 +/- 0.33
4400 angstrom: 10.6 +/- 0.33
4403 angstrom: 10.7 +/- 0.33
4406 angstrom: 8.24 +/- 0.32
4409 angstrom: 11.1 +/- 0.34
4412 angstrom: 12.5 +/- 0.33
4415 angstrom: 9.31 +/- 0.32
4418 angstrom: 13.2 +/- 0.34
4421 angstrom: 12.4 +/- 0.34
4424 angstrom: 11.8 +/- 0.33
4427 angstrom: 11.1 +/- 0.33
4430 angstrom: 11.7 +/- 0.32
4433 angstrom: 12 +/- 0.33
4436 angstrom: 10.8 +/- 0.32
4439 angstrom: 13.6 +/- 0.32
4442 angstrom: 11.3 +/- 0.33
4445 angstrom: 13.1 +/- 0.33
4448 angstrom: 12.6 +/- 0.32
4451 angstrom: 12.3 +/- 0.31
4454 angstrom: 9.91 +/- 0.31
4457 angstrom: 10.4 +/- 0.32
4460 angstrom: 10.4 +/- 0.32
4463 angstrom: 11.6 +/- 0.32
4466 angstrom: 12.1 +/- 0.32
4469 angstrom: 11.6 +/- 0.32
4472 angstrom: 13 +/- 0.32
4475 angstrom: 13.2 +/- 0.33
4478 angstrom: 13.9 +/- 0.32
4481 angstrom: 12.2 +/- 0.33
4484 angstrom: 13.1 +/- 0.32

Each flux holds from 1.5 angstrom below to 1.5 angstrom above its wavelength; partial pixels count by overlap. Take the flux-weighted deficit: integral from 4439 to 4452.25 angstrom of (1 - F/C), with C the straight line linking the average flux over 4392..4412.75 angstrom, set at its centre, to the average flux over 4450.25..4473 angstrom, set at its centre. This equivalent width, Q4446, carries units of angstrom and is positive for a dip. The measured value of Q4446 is -1.5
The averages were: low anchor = 10.9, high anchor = 11.3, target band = 12.5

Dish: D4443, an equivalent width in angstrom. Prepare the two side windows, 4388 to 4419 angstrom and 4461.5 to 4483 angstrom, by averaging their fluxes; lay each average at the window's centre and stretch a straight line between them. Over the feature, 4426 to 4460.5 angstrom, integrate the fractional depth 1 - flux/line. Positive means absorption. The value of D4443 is 0.63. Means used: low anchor 11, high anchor 12.5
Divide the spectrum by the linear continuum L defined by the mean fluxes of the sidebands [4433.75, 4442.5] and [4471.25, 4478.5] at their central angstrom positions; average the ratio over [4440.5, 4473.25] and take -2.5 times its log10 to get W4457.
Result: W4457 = 0.09 mag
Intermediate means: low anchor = 12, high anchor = 13.3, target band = 11.7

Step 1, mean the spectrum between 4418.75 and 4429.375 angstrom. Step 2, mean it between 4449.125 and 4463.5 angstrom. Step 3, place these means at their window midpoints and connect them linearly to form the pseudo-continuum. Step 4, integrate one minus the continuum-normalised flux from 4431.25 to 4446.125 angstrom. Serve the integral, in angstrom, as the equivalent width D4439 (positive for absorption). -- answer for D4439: -0.9 angstrom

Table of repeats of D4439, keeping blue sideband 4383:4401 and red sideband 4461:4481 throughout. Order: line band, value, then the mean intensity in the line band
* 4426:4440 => -0.4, 11.8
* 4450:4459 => 1.0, 10.8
